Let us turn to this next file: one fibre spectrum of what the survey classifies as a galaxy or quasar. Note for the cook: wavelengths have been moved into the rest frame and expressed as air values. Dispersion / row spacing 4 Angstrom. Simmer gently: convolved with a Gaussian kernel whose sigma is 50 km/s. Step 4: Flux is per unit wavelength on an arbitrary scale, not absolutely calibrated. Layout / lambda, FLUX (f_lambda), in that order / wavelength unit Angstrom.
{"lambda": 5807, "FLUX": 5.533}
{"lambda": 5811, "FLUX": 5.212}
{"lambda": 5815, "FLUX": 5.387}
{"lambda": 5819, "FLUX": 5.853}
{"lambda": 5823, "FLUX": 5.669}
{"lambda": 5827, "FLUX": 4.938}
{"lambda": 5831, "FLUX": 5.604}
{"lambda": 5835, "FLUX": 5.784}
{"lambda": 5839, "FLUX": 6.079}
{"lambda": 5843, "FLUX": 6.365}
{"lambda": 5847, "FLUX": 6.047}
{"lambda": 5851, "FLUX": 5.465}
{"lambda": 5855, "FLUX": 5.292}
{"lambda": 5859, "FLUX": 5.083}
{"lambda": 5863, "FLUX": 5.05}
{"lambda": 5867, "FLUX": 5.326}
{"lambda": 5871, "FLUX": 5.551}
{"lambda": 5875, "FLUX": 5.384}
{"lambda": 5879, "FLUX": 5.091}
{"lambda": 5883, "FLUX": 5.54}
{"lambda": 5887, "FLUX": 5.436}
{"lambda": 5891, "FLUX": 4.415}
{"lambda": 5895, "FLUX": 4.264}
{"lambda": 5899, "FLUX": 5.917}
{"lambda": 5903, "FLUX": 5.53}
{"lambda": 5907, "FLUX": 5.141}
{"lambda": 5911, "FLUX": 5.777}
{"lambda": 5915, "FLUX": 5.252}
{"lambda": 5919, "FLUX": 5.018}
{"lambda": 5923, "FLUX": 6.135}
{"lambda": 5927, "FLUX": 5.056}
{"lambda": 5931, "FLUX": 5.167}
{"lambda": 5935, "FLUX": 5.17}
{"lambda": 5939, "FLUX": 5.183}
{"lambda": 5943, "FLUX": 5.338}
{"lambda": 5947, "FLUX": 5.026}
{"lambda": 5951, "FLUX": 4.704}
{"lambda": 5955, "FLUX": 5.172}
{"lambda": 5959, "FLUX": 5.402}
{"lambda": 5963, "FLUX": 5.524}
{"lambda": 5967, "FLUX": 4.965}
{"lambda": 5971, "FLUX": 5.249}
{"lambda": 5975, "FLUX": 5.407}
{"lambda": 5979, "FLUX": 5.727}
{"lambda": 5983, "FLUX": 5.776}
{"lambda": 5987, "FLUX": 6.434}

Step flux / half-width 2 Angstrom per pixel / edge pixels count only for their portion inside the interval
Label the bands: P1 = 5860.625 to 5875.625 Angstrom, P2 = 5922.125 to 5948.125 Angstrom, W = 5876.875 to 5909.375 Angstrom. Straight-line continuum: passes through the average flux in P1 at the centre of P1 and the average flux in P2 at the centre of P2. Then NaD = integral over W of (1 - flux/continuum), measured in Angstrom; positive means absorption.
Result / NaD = 0.8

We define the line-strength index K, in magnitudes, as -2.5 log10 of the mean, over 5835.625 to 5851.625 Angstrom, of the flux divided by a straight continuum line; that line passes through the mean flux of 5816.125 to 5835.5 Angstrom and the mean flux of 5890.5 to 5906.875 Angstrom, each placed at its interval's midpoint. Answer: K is -0.11 mag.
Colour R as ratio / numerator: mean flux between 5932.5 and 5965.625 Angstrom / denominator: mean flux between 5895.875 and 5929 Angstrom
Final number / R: 1.0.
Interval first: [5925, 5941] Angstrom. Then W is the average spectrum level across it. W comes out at 5.14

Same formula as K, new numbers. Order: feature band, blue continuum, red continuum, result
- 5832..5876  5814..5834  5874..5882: -0.04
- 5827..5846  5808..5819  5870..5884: -0.09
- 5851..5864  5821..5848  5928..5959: 0.09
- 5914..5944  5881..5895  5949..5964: -0.04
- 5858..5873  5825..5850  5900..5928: 0.08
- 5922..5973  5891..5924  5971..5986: 0.05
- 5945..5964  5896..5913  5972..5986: 0.09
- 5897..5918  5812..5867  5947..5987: -0.01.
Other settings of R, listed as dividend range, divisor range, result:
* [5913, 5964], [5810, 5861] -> 0.93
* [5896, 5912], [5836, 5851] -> 0.91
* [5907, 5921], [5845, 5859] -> 0.96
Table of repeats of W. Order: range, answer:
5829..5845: 5.96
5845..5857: 5.6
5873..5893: 5.17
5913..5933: 5.33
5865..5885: 5.38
